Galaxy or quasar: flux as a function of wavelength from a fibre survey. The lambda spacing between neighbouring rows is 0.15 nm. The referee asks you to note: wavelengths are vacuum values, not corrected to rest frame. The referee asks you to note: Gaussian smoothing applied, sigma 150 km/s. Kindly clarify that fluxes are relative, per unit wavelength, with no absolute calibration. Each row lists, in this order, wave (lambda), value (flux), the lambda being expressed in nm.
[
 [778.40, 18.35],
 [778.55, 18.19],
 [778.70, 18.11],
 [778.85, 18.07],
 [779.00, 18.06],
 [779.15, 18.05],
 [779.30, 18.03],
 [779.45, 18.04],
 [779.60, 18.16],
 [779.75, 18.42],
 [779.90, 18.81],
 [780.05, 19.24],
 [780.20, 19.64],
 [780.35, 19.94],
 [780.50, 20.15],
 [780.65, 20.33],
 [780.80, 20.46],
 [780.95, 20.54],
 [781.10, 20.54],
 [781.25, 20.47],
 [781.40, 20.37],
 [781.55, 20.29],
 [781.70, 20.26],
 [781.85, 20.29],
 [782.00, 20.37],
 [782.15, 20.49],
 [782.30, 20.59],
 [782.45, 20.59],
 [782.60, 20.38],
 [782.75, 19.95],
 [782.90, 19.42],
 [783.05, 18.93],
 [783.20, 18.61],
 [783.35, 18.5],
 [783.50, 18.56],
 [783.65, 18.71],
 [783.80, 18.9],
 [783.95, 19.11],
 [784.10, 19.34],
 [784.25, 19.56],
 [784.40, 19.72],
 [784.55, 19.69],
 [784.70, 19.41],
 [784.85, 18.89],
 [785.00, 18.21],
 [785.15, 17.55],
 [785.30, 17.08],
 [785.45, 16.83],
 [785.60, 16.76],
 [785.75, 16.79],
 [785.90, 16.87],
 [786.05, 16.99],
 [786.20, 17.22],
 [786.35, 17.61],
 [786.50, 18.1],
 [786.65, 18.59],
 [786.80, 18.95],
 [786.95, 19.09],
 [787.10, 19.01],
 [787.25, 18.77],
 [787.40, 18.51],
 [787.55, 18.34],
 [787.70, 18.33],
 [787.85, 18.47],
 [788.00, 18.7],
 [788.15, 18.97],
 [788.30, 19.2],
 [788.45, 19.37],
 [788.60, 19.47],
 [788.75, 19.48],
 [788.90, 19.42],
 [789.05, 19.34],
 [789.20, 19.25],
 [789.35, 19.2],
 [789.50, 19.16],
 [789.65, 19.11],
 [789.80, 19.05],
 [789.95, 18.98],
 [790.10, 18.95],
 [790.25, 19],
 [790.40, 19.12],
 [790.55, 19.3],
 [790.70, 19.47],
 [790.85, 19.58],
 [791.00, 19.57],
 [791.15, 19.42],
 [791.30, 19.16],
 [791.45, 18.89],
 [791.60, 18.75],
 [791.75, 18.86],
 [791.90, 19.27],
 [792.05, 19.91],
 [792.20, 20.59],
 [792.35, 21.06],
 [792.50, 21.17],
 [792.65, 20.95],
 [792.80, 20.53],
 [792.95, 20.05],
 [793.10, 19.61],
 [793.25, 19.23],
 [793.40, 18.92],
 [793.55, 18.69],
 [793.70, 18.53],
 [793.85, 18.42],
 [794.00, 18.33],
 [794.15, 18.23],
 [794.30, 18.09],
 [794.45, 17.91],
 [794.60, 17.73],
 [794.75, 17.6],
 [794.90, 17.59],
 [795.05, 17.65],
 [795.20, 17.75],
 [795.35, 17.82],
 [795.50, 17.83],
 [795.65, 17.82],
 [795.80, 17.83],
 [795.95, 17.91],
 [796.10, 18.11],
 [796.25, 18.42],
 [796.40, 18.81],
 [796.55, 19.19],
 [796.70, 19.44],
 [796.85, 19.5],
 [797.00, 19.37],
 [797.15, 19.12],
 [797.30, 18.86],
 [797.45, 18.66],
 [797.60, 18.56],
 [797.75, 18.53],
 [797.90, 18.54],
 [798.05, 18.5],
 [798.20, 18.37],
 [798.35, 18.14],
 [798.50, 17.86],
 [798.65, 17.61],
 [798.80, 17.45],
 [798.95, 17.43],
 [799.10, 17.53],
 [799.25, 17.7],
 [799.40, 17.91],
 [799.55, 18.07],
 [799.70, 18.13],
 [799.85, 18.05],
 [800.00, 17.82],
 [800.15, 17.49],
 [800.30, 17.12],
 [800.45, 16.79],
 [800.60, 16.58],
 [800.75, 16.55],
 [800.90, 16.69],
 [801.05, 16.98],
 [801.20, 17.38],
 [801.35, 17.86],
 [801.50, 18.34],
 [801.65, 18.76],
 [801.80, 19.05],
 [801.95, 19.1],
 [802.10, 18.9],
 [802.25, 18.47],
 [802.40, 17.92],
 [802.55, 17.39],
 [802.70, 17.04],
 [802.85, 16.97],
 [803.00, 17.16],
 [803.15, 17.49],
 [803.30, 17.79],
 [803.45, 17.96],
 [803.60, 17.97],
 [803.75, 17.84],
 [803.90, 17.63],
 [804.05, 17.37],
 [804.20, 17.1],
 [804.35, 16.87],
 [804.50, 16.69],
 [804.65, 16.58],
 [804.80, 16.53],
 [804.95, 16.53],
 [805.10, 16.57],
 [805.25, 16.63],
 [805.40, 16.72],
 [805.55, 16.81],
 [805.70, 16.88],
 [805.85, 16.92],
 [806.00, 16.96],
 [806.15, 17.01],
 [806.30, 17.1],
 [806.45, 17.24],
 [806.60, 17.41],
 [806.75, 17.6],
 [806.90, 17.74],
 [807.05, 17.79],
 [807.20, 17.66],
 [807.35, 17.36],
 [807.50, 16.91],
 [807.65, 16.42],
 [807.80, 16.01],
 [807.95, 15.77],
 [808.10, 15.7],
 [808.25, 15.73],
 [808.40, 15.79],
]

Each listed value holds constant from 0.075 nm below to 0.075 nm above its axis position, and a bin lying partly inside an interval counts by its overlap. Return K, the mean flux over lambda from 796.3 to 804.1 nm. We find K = 18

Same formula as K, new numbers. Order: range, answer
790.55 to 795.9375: 18.9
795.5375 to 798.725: 18.5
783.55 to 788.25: 18.4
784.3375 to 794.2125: 18.9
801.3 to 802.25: 18.7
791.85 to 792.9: 20.5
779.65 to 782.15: 20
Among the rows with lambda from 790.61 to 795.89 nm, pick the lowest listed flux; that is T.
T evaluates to 17.59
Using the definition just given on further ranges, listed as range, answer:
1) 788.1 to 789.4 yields 18.97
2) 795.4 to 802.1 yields 16.55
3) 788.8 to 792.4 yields 18.75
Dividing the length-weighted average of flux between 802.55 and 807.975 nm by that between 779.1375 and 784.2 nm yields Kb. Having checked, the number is 0.87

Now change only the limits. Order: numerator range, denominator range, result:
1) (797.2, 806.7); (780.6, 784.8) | 0.89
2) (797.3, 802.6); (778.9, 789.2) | 0.94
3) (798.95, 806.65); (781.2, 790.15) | 0.92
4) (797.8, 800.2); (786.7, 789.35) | 0.94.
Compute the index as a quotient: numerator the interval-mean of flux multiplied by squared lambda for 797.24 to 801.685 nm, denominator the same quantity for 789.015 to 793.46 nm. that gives 0.93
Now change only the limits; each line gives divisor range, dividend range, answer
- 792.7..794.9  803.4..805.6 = 0.94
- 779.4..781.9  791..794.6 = 1.01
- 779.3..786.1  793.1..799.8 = 0.99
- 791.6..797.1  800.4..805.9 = 0.94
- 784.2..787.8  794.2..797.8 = 1.03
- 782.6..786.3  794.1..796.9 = 1.01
